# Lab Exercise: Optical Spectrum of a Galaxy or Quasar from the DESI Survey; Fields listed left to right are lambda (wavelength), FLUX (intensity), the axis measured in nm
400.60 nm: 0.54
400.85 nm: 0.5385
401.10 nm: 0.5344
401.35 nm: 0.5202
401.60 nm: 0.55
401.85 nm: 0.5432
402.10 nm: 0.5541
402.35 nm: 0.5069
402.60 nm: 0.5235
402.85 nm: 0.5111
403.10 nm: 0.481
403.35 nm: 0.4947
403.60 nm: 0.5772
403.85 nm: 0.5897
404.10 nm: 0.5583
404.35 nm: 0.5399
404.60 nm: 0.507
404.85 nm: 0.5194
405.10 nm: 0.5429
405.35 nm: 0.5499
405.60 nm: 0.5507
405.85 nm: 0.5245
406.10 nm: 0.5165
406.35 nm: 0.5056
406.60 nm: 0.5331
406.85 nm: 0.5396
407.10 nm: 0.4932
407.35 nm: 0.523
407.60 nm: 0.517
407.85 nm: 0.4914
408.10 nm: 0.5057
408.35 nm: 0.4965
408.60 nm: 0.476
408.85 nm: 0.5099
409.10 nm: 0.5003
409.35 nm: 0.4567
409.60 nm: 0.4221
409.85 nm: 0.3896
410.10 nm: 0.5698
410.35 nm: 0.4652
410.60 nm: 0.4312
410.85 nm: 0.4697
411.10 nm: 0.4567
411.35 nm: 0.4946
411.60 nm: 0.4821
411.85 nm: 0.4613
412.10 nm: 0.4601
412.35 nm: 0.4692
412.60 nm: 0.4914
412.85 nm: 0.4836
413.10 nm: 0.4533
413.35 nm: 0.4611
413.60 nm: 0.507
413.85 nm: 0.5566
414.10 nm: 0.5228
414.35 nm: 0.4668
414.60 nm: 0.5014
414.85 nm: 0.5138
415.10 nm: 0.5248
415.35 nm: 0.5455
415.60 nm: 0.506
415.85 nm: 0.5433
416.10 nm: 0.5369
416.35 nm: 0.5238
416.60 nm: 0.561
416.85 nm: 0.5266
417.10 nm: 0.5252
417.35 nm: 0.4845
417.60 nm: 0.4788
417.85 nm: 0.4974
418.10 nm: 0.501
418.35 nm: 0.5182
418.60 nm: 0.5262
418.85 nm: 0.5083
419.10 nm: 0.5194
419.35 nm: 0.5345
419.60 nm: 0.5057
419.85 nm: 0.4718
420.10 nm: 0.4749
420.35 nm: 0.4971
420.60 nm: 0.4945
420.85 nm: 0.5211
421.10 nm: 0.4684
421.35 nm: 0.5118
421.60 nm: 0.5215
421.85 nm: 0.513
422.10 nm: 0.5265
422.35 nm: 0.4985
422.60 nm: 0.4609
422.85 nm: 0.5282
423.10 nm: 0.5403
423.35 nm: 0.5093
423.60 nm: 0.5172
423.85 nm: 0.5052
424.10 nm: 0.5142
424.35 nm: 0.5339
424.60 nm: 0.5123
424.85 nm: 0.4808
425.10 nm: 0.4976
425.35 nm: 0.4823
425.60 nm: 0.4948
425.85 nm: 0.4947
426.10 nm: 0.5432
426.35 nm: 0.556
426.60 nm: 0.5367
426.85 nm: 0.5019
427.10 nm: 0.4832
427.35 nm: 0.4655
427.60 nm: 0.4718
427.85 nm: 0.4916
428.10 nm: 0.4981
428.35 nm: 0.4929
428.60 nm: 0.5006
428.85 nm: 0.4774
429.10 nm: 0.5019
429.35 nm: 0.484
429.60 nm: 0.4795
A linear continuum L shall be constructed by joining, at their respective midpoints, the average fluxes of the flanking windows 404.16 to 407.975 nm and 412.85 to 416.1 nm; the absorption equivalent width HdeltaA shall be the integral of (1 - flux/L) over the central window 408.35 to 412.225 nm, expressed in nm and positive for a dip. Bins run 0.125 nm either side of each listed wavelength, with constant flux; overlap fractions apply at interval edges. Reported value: 0.344 nm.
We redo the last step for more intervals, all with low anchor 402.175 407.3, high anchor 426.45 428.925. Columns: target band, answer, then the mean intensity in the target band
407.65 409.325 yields 0.088 nm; 0.495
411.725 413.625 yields 0.164 nm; 0.472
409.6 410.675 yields 0.123 nm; 0.461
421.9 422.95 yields -0.005 nm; 0.504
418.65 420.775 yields 0.013 nm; 0.502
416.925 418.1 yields 0.024 nm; 0.498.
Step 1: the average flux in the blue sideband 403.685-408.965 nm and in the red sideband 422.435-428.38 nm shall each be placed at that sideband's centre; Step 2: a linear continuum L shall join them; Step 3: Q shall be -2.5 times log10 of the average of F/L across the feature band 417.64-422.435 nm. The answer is 0.01 mag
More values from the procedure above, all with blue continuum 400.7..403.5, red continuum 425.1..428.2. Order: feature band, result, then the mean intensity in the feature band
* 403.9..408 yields -0.01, 0.527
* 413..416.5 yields 0.00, 0.512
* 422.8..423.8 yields -0.04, 0.522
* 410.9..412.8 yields 0.09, 0.474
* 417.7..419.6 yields -0.01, 0.514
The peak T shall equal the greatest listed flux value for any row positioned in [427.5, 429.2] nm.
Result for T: 0.5019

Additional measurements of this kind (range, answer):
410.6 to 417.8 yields 0.561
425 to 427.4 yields 0.556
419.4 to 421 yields 0.5211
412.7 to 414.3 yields 0.5566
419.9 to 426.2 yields 0.5432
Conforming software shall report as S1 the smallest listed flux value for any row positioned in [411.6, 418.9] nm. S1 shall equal 0.4533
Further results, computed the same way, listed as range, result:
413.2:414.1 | 0.4611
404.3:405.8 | 0.507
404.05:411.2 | 0.3896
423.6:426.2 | 0.4808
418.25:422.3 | 0.4684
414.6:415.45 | 0.5014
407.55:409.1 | 0.476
